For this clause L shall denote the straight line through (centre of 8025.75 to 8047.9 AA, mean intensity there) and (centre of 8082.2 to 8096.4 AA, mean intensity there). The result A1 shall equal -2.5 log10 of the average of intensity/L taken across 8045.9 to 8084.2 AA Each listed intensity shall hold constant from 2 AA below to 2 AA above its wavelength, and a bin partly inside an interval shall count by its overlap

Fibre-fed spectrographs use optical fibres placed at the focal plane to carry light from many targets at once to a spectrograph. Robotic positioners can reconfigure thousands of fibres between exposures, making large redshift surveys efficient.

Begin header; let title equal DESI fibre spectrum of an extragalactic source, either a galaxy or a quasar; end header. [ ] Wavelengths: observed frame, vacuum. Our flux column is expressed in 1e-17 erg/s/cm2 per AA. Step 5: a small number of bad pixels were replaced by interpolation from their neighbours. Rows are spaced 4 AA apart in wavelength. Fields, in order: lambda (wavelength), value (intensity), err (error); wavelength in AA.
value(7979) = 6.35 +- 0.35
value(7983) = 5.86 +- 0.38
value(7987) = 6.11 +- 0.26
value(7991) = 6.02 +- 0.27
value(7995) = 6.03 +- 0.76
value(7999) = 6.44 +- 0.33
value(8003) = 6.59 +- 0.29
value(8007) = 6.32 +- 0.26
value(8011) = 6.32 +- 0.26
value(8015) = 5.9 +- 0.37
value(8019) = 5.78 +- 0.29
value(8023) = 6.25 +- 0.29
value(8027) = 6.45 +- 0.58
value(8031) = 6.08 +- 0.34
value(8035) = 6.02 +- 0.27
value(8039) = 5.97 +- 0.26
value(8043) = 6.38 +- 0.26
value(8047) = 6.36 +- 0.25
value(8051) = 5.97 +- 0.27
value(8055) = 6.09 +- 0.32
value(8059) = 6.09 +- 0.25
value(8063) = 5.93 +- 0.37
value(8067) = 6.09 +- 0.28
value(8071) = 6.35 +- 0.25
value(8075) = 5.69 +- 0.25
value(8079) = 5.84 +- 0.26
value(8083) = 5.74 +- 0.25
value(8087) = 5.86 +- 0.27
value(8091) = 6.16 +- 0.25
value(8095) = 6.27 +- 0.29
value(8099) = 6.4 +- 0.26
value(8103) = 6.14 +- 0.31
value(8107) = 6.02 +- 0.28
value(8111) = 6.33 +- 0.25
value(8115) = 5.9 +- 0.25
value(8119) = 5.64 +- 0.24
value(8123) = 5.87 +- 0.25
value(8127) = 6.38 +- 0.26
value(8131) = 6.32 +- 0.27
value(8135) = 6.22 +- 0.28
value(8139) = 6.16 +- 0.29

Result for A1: 0.02 mag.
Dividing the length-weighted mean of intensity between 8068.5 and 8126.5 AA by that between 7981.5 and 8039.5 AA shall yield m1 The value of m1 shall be 0.98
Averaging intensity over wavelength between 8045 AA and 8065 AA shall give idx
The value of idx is 6.09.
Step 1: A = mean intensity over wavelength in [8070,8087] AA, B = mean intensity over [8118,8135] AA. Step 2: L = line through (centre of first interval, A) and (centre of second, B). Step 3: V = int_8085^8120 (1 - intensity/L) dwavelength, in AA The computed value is -0.6 AA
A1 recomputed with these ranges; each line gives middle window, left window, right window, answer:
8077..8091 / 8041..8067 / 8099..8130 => 0.04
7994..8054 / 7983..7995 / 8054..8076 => -0.03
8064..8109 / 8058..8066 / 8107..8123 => -0.01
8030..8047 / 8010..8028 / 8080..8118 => -0.01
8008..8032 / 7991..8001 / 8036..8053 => 0.01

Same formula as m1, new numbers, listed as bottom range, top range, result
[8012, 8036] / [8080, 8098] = 0.99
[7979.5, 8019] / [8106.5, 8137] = 0.99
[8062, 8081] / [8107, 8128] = 1.00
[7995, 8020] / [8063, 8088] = 0.95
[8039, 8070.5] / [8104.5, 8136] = 0.99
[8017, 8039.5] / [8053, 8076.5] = 0.99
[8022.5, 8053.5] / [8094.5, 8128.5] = 0.99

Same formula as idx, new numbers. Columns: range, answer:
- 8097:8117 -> 6.16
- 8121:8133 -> 6.19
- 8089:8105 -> 6.24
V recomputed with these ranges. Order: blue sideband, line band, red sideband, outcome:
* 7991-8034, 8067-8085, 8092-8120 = 0.6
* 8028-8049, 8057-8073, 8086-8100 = 0.2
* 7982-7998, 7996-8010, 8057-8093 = -0.9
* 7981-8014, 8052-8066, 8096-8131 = 0.3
